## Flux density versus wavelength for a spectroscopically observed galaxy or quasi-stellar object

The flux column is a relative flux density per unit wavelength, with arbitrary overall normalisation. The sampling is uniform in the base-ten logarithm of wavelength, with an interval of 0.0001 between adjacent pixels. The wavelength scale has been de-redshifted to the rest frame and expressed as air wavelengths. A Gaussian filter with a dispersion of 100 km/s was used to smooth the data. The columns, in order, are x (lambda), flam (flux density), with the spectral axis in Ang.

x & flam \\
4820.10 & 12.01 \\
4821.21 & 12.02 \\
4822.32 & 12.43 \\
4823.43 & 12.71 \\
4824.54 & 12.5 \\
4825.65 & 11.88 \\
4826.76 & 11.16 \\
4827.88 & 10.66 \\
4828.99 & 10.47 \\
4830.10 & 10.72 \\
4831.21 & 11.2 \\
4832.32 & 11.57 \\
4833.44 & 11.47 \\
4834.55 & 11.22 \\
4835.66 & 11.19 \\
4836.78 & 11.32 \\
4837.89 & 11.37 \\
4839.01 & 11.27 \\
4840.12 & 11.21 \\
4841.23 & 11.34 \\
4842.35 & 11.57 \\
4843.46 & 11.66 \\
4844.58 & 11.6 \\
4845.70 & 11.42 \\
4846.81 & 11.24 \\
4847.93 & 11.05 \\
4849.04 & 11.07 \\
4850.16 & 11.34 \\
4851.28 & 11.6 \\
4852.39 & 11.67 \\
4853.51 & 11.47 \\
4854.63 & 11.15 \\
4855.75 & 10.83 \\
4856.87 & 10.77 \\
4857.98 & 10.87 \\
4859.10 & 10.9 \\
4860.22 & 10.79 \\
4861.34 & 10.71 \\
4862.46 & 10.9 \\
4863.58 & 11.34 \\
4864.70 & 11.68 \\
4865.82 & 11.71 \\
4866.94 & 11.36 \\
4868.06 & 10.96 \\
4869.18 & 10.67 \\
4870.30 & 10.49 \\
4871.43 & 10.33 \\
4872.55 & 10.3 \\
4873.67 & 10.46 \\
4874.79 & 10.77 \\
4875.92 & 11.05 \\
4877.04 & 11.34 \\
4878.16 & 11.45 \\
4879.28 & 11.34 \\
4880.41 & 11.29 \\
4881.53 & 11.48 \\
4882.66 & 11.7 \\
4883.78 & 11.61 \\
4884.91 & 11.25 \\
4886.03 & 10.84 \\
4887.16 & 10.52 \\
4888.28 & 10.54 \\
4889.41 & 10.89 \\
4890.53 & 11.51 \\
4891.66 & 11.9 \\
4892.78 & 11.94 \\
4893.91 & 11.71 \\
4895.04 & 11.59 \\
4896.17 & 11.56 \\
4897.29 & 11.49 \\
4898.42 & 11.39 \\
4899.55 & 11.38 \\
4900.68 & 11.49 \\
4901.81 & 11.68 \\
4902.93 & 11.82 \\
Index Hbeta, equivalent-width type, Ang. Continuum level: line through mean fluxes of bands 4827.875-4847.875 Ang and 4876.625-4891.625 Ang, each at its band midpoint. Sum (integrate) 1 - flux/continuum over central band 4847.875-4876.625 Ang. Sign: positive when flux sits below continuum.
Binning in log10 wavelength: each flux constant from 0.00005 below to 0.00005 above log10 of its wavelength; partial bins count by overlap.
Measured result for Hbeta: 0.6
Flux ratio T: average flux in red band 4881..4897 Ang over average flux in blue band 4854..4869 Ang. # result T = 1.03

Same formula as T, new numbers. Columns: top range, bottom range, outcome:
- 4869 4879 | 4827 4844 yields 0.96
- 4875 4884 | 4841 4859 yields 1.01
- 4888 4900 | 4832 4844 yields 1.01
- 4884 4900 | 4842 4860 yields 1.01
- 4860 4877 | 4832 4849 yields 0.96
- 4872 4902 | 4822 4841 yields 0.99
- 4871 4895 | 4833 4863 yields 1.00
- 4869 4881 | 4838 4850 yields 0.96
